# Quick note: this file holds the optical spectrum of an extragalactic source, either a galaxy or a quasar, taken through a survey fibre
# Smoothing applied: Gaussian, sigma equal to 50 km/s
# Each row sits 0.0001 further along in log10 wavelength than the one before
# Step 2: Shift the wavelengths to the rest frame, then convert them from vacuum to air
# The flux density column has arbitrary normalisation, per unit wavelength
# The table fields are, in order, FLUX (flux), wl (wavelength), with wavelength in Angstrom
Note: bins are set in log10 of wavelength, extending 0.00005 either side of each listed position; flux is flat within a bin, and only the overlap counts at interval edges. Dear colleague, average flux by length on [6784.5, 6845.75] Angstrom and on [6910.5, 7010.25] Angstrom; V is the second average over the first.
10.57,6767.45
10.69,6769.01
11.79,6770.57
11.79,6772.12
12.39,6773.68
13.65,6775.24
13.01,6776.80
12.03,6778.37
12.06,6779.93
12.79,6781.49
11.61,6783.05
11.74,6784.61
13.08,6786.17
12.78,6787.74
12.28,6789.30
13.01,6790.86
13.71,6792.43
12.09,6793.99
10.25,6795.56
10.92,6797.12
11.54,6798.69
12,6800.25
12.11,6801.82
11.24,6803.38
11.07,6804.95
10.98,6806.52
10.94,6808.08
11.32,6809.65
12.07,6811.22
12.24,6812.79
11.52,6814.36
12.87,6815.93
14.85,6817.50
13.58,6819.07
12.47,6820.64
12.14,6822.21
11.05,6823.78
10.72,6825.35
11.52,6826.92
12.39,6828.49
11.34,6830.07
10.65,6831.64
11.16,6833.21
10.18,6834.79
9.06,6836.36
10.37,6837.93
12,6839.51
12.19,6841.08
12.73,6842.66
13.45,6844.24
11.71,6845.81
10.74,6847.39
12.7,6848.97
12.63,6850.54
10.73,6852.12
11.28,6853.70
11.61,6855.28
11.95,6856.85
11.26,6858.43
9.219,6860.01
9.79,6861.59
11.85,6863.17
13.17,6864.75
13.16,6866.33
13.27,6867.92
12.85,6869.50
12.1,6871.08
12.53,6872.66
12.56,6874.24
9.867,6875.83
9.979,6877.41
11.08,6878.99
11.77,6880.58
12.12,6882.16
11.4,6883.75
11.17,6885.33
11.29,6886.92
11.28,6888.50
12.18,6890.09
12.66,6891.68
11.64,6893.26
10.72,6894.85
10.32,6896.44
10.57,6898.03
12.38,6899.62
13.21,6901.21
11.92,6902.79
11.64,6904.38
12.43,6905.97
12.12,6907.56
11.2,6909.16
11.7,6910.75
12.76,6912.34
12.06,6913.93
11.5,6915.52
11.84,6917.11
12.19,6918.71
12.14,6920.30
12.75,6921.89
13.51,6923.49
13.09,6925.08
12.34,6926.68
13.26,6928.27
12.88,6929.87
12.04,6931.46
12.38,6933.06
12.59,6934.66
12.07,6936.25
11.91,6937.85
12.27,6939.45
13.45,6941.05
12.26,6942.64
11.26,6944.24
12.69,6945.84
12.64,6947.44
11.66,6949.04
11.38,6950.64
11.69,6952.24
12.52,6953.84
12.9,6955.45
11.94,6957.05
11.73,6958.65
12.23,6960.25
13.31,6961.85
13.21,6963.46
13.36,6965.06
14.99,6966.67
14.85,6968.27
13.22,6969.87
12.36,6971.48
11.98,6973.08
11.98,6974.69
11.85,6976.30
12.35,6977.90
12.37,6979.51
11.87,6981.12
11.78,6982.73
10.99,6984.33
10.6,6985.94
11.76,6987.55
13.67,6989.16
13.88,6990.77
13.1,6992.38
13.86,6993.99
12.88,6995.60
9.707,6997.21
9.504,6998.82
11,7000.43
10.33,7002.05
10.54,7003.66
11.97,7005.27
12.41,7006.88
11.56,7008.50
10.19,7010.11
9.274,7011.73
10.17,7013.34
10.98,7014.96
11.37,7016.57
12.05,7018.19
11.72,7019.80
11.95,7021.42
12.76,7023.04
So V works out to 1.04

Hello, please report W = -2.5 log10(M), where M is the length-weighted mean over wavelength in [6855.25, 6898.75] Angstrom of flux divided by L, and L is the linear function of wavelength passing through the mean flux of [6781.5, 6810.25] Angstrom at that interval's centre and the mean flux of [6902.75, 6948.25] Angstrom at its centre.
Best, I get 0.05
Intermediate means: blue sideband 11.8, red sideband 12.3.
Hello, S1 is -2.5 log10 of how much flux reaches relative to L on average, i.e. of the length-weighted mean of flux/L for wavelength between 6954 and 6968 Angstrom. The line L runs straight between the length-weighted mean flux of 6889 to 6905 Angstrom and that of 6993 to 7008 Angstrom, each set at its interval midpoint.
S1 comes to -0.133 mag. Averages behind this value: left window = 11.7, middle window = 13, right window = 11.4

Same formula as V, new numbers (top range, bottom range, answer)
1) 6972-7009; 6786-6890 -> 1.01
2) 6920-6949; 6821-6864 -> 1.10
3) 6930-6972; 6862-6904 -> 1.07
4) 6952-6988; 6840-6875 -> 1.04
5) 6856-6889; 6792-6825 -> 0.97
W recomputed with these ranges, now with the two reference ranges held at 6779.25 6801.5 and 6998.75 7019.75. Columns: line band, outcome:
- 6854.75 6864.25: 0.07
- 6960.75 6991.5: -0.14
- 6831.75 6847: 0.05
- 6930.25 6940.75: -0.09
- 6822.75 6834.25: 0.06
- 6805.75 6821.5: -0.03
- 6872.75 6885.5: 0.03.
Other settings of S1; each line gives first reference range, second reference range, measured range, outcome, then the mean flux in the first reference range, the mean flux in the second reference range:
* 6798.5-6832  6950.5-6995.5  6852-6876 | 0.03 mag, 11.9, 12.6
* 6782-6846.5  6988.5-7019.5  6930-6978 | -0.08 mag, 11.8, 11.5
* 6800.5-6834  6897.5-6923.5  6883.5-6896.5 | 0.05 mag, 11.8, 12.1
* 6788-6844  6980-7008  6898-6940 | -0.05 mag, 11.8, 11.8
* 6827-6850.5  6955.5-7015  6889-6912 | 0.00 mag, 11.5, 12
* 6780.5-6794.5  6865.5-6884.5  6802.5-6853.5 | 0.05 mag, 12.6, 11.9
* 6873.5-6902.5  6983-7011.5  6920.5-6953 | -0.08 mag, 11.5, 11.6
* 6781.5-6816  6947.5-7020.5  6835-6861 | 0.04 mag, 11.9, 12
